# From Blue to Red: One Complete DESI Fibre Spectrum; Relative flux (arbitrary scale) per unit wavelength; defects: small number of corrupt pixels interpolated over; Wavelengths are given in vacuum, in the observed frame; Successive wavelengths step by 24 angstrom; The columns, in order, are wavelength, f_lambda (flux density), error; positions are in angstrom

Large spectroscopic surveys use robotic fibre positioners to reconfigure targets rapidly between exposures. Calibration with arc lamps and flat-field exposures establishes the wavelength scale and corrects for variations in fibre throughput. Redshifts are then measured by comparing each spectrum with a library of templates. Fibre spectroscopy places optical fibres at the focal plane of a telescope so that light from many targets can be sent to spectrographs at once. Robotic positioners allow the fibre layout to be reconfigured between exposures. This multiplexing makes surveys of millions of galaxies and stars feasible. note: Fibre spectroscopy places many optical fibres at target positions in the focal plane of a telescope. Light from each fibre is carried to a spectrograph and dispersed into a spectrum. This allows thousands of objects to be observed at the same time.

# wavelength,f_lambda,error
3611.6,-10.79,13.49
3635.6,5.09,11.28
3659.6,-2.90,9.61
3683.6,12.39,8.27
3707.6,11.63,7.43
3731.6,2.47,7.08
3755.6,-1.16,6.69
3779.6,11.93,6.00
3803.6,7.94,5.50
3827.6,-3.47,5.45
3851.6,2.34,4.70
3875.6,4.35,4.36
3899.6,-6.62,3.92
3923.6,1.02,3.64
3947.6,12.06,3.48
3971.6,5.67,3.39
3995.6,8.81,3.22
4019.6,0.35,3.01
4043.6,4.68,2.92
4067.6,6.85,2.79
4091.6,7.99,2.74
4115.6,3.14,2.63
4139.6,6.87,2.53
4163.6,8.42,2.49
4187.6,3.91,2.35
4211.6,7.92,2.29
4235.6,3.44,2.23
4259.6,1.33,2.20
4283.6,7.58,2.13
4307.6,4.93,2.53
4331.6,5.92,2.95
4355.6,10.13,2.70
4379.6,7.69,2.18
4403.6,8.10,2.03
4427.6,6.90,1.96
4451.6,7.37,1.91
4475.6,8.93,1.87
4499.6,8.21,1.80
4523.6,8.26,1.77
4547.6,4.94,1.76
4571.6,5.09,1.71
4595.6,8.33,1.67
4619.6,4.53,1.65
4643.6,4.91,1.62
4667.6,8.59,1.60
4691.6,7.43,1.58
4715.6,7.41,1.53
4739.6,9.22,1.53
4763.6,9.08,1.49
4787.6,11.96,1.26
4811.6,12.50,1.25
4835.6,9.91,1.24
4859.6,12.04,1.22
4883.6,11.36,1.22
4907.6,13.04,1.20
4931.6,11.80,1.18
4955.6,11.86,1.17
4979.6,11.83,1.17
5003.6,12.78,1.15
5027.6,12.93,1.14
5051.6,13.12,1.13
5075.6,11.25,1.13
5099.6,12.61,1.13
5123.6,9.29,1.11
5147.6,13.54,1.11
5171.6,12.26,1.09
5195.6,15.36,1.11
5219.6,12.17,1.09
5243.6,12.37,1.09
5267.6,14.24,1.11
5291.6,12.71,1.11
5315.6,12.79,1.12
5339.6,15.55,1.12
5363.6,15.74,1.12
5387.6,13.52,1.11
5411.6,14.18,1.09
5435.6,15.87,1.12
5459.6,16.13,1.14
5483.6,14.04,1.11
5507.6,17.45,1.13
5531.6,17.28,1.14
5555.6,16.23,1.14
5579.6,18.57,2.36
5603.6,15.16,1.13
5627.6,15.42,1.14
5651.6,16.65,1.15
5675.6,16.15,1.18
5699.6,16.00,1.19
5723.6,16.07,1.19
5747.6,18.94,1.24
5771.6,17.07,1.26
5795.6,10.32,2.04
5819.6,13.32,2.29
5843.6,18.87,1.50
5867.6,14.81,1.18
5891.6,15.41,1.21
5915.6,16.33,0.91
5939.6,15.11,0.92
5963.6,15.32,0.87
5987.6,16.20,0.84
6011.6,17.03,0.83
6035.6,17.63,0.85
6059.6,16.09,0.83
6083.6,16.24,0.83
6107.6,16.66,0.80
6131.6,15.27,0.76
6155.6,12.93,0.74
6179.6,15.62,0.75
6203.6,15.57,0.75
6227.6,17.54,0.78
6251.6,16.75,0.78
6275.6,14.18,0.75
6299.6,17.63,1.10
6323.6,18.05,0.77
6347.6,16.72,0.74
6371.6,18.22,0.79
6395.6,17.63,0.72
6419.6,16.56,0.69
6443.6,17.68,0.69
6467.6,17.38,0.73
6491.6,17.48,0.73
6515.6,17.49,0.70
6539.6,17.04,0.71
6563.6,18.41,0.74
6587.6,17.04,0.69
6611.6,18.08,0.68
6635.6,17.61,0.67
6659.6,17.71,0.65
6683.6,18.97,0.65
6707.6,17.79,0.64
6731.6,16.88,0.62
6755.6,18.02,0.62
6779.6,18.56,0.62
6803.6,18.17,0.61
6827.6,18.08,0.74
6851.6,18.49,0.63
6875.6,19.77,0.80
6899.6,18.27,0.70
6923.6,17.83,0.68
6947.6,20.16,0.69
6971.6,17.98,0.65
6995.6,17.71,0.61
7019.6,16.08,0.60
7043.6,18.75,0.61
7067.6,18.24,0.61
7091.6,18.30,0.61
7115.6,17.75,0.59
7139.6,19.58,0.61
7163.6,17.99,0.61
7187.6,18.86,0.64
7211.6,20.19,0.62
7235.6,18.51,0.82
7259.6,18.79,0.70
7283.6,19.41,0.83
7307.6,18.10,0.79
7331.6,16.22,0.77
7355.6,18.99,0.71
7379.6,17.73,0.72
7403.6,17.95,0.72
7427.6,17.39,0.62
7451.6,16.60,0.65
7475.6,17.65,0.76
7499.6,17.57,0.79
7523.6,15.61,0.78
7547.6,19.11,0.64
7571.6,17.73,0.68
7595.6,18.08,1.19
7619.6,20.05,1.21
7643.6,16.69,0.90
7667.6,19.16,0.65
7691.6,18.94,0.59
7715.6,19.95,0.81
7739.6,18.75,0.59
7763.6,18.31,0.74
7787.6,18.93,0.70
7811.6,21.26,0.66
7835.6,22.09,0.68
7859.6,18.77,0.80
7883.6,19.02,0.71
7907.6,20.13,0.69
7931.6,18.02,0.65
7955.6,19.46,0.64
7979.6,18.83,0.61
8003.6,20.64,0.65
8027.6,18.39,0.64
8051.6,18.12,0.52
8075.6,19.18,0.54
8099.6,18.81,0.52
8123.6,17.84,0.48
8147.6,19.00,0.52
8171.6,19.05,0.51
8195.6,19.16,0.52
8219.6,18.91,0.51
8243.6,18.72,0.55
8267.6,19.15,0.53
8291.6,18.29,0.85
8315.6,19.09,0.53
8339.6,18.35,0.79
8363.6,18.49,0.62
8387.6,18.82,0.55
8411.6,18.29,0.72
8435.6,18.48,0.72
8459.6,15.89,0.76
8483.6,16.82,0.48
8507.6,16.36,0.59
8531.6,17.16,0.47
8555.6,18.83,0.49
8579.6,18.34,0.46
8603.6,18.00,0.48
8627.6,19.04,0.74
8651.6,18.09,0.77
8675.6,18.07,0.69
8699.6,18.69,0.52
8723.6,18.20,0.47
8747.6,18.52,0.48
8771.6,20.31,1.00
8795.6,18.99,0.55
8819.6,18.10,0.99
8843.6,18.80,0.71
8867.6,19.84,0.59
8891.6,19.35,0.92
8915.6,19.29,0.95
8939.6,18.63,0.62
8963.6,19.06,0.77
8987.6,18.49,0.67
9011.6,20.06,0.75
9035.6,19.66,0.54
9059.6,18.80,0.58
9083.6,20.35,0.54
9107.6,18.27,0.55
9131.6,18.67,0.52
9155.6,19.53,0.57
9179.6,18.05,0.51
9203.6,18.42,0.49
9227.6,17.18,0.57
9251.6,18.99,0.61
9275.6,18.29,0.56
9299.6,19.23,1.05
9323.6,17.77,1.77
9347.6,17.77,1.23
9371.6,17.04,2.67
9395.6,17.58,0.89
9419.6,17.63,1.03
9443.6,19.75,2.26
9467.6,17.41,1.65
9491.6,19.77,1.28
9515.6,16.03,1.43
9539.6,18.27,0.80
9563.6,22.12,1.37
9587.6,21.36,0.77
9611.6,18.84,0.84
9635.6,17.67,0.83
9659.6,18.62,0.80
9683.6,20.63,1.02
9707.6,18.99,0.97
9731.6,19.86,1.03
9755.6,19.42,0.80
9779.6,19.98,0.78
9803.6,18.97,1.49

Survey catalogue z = 0.19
